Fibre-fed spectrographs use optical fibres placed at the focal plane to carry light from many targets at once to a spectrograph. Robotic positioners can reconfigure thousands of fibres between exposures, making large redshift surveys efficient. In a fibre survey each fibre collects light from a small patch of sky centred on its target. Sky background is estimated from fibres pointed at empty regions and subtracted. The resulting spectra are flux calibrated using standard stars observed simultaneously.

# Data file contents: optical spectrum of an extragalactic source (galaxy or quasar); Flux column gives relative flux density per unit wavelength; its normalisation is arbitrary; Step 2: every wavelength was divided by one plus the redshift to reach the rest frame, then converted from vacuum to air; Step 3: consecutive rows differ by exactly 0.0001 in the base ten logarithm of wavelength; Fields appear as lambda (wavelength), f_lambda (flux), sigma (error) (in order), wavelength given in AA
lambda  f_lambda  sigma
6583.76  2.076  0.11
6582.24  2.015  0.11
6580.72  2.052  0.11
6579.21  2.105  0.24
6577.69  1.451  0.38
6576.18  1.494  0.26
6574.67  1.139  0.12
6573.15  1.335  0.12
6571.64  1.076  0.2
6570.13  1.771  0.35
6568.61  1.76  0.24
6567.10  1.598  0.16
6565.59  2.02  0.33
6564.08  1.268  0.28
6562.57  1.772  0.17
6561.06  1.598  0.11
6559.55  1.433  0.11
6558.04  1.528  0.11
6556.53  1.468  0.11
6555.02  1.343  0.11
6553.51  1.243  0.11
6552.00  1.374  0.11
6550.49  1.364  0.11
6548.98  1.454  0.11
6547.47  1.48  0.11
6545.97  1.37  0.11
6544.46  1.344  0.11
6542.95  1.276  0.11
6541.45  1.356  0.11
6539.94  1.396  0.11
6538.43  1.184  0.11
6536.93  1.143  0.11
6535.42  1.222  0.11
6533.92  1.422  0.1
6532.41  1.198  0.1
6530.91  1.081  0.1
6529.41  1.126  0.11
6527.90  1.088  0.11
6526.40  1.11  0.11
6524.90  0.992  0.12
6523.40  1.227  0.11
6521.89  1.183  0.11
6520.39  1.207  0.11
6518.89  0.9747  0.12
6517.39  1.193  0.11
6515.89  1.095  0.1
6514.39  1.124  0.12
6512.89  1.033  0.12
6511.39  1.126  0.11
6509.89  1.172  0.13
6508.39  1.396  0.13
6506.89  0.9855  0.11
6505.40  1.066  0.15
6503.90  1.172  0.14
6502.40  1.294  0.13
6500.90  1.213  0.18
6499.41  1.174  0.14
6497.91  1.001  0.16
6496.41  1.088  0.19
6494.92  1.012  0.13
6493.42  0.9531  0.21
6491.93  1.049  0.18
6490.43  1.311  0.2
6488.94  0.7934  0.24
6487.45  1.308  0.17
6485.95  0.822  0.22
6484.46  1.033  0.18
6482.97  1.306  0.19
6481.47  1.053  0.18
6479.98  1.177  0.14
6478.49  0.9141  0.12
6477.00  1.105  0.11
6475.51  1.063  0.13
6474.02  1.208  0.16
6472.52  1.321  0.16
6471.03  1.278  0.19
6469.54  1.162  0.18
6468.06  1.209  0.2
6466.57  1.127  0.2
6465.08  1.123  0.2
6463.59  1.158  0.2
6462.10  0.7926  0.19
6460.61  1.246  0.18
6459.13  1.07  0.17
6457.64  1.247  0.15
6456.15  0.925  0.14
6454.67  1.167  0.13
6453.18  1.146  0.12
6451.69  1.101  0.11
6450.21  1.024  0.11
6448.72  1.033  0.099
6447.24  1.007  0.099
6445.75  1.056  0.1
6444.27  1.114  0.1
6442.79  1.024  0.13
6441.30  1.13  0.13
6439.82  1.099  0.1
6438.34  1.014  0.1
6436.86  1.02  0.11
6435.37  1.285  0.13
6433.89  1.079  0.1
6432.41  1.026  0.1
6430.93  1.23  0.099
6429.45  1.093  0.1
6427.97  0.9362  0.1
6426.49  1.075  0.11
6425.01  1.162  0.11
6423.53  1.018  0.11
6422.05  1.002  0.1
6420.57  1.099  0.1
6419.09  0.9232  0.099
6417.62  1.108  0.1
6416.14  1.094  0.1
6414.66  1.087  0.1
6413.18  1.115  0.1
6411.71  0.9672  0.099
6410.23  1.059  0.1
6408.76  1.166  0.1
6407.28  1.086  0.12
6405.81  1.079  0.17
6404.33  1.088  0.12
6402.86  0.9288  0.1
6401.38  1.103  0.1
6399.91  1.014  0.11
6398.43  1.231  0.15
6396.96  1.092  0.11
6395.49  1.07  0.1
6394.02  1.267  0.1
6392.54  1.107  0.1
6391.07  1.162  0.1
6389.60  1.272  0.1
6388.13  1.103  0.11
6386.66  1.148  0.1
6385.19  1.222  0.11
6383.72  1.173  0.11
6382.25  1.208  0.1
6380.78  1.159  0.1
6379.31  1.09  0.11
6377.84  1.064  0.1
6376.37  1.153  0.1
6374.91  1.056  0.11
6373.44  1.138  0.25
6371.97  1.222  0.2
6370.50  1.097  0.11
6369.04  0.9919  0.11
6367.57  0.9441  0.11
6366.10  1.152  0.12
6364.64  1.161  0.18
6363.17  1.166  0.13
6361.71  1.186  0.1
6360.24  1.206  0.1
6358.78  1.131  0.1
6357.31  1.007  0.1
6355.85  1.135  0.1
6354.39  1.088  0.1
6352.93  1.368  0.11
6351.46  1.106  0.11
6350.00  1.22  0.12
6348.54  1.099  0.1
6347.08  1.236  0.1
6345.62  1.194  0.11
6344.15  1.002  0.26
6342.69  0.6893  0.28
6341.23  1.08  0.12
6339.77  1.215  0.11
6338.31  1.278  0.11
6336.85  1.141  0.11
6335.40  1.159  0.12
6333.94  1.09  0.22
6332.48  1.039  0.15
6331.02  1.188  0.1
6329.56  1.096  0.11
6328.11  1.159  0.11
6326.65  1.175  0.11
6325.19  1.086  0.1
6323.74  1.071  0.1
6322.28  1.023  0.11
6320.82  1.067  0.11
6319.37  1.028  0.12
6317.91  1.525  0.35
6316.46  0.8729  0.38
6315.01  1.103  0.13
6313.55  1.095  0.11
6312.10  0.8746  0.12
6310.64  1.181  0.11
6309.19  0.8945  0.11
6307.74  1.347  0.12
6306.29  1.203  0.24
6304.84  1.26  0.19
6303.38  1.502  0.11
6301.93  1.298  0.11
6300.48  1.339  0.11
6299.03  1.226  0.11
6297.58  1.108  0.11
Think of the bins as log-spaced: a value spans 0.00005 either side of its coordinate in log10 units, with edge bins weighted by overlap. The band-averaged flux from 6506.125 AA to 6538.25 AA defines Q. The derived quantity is 1.15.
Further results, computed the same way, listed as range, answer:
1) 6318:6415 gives 1.12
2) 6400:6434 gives 1.07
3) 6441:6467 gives 1.08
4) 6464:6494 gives 1.12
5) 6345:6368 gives 1.15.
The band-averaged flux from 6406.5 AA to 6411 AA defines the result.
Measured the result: 1.1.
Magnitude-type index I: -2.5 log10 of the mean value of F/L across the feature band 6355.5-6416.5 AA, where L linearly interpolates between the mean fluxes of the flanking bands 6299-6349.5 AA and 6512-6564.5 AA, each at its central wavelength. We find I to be 0.057 mag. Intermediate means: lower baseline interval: 1.14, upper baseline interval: 1.28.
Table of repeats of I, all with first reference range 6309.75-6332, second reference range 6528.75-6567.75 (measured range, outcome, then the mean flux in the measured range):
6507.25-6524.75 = 0.17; 1.15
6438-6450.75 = 0.19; 1.06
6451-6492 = 0.16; 1.12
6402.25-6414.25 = 0.14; 1.06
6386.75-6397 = 0.03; 1.16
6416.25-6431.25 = 0.16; 1.06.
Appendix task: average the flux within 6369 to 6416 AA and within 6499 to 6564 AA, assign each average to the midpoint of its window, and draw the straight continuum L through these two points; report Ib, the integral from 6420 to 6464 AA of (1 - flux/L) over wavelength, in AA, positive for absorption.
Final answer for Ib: 3.3 AA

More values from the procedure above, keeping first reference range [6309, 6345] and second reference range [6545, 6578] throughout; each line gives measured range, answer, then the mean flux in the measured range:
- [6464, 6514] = 8.4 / 1.12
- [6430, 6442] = 1.5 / 1.11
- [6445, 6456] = 1.9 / 1.07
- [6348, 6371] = 0.2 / 1.13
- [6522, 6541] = 3.2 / 1.18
